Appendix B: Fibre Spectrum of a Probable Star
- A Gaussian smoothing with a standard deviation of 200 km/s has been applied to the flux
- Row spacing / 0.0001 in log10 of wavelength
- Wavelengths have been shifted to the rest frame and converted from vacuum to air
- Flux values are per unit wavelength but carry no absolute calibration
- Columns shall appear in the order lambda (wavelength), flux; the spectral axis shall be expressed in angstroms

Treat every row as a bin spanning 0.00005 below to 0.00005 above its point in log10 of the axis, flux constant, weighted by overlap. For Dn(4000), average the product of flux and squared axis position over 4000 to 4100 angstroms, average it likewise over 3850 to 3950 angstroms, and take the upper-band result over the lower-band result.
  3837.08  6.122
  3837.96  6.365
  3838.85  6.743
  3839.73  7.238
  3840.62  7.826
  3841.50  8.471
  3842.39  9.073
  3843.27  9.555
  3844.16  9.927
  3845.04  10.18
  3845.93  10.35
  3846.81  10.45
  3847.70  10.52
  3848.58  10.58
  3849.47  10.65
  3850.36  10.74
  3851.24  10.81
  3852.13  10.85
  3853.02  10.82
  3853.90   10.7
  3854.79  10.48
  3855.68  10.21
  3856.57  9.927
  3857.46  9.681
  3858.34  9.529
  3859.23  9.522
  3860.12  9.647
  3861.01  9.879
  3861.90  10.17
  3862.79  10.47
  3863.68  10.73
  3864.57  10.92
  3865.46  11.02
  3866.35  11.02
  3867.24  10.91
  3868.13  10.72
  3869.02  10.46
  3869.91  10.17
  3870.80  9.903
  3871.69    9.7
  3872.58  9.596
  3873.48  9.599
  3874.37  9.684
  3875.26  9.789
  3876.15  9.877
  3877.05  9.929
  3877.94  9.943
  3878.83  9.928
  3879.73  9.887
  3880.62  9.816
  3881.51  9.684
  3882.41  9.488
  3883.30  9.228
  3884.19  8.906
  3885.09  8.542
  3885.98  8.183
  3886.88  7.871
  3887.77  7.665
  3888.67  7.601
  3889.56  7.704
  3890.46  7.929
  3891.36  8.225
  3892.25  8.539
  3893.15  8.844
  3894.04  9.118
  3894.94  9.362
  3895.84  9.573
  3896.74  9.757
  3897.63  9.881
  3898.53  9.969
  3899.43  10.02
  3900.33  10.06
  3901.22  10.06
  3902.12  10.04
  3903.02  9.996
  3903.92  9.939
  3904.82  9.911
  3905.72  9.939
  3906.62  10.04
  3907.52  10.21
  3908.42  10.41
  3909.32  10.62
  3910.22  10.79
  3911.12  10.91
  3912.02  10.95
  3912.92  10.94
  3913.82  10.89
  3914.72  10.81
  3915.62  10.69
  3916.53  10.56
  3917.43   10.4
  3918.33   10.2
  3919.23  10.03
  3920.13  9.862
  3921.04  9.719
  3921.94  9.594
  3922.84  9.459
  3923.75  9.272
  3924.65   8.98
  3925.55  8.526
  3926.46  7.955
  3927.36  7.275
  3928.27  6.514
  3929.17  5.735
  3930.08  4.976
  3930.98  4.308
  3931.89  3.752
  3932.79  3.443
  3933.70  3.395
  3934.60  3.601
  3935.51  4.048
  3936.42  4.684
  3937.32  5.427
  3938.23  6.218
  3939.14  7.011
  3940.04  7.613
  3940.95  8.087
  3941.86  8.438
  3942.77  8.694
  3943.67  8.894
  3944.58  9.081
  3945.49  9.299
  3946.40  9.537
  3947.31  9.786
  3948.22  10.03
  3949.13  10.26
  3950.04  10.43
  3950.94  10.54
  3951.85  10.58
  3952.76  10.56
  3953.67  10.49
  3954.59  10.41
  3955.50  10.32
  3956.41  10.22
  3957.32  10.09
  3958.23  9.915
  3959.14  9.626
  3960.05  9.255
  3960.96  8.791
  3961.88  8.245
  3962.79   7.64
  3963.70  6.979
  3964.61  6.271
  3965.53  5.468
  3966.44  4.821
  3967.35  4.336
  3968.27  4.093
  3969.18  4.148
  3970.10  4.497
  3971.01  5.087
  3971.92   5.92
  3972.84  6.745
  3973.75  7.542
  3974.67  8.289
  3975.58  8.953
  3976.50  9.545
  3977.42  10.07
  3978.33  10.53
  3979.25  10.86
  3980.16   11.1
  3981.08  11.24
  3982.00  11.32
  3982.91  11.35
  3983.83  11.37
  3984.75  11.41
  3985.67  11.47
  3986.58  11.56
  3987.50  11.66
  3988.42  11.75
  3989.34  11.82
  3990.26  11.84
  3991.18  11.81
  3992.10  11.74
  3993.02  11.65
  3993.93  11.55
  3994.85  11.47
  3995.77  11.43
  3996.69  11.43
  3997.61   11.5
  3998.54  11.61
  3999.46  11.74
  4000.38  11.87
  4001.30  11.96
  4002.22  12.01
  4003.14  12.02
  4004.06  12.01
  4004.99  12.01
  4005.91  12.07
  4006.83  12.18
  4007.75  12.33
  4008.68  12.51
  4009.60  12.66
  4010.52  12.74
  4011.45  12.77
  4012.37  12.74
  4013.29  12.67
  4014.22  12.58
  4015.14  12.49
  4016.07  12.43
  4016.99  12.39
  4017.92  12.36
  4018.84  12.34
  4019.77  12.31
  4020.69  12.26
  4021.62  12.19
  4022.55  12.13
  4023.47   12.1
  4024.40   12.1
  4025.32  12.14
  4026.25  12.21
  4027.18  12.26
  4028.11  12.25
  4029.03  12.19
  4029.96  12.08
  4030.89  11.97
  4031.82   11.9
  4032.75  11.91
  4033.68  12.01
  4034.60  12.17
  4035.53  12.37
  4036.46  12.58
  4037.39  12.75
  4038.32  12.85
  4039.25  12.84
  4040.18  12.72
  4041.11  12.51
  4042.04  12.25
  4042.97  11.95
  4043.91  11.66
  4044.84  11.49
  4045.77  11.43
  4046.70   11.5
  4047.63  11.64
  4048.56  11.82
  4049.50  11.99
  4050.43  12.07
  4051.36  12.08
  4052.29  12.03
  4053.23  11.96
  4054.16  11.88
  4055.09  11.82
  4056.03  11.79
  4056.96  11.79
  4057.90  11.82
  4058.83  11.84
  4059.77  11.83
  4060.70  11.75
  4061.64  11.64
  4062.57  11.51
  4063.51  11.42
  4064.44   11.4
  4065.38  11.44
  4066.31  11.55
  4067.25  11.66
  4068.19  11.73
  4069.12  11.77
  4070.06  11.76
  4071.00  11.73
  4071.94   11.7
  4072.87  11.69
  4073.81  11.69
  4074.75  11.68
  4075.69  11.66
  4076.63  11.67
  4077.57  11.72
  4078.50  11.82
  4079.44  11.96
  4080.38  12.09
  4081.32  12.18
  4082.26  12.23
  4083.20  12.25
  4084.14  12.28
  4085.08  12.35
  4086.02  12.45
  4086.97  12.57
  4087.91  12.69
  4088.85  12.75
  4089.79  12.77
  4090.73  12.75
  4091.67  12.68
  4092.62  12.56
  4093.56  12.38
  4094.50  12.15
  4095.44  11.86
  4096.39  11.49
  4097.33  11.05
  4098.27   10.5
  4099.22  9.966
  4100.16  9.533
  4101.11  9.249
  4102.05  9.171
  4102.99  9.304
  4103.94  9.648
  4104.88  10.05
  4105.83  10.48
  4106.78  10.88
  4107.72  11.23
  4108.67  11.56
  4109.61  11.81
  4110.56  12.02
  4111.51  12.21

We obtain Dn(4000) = 1.42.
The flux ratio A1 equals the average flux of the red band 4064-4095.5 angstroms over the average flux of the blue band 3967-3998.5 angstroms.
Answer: 1.23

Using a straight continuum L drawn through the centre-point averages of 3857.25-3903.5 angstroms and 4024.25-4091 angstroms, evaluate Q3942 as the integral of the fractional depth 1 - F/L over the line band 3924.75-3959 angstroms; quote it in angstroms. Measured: 8.5 angstroms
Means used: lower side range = 9.59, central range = 7.87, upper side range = 12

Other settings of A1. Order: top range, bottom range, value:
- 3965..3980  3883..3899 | 0.80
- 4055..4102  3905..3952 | 1.38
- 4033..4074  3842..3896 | 1.22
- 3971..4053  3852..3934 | 1.24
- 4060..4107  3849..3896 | 1.19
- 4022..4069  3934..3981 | 1.48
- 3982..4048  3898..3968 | 1.39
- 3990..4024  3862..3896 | 1.28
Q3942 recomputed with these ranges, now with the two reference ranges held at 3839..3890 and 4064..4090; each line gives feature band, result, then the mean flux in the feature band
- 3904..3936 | 5.47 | 8.54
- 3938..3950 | 2.03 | 8.79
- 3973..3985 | 0.85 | 10.2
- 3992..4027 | -2.69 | 12.1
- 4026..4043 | -1.17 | 12.3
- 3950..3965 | 1.81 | 9.42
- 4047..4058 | -0.17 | 11.9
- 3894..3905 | 0.29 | 9.84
